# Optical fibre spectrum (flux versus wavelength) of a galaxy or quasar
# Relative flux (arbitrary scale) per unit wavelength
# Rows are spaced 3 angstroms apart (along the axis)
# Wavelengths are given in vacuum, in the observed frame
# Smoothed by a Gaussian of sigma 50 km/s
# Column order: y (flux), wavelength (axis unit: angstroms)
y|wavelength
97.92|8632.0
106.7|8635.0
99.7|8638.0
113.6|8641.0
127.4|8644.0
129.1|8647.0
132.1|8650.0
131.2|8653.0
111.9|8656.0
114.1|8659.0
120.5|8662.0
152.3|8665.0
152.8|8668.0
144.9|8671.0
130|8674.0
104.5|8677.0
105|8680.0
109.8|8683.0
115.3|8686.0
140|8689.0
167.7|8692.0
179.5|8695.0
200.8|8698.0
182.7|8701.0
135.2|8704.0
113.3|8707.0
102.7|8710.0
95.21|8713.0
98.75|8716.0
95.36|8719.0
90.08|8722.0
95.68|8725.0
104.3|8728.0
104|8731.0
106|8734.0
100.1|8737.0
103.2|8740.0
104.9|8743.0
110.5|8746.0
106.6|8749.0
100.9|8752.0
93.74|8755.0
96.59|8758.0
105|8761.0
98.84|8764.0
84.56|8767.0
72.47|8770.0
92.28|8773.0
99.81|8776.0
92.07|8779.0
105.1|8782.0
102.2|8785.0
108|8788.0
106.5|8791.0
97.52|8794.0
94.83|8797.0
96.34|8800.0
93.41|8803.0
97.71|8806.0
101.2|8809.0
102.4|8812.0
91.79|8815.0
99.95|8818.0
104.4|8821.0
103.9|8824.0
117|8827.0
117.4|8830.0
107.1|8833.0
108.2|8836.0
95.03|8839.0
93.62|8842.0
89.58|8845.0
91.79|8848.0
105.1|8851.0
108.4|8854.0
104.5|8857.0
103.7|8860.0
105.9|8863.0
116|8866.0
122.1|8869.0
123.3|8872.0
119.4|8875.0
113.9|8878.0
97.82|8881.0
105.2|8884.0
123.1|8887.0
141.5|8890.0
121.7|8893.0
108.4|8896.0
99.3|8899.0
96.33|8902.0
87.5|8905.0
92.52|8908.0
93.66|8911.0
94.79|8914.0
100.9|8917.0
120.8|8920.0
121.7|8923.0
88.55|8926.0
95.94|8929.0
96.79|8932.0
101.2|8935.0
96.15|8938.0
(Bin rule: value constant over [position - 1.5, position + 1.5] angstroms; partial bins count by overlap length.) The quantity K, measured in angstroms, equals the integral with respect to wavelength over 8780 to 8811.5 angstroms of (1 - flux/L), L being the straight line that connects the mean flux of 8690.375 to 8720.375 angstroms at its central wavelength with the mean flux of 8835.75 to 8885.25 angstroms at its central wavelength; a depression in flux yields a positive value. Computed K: 5.0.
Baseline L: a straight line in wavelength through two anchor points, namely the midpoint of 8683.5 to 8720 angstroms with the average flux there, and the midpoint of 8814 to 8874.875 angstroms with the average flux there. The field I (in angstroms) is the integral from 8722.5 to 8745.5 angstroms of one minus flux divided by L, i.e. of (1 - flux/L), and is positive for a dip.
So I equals 4.7 angstroms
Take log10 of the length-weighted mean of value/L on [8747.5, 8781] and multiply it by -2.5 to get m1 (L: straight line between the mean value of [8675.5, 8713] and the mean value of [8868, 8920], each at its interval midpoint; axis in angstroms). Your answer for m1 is 0.31 mag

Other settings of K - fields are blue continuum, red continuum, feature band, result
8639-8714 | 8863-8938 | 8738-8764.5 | 4.6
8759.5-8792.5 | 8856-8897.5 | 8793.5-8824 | 1.3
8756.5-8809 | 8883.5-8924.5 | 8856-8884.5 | -1.9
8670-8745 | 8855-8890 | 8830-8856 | 3.1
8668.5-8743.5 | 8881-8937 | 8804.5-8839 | 2.4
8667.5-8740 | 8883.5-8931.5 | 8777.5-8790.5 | 1.6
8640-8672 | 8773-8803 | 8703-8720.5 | 1.7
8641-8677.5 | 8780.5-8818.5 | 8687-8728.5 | -3.3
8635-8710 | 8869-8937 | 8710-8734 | 5.4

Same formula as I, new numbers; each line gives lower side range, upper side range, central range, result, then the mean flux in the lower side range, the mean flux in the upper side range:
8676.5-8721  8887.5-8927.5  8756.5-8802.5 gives 9.05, 130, 106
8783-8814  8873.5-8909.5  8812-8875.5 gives -0.89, 100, 109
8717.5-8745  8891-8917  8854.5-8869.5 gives -1.38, 101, 100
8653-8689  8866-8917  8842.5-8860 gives 1.85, 125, 109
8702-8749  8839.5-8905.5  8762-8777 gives 2.28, 105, 108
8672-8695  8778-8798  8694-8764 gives 2.35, 129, 101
